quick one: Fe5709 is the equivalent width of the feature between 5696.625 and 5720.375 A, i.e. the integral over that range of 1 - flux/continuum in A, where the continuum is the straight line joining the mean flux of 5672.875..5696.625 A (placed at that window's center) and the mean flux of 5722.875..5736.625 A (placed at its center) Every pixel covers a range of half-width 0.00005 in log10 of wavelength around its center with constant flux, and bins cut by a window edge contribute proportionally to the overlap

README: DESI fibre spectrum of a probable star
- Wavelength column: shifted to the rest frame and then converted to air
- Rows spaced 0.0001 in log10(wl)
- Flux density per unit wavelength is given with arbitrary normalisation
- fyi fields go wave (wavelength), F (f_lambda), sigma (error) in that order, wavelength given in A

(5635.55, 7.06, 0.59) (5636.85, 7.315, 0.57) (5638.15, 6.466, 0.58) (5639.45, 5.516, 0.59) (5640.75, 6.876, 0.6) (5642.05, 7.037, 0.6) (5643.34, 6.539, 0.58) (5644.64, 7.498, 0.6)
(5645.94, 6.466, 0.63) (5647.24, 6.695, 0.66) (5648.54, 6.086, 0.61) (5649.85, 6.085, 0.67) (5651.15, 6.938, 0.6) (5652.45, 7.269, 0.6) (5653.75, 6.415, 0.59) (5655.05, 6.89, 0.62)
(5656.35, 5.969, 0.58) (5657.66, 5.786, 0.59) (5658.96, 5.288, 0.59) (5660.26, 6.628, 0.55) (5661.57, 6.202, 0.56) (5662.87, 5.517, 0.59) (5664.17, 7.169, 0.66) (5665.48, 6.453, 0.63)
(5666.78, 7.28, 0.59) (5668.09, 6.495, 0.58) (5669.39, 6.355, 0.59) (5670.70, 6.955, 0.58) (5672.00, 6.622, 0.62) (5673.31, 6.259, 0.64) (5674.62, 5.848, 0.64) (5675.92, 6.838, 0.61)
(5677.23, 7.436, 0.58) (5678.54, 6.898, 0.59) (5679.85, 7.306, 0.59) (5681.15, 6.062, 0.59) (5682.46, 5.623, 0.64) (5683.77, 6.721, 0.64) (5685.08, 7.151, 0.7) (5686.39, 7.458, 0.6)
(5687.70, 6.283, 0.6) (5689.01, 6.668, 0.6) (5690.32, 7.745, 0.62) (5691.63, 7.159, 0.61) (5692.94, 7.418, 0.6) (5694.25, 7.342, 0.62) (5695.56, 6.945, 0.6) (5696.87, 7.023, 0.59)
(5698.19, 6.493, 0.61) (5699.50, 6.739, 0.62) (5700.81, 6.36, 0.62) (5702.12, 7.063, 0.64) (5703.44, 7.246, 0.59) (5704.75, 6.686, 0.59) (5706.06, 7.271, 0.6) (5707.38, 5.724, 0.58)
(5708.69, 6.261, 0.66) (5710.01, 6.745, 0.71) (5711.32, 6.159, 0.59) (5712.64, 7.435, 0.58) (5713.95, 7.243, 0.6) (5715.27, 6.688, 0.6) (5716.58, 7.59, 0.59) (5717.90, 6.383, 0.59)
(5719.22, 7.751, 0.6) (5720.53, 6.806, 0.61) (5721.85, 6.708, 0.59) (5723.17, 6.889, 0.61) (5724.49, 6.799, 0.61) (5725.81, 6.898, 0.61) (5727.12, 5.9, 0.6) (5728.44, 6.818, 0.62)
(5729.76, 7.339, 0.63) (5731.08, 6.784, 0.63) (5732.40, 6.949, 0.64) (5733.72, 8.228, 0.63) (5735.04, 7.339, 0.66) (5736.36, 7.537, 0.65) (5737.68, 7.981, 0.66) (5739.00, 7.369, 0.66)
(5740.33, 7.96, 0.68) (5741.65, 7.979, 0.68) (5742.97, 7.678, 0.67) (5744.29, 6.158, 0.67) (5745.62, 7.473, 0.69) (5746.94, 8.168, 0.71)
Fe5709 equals 0.44 A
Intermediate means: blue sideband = 6.85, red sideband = 7.04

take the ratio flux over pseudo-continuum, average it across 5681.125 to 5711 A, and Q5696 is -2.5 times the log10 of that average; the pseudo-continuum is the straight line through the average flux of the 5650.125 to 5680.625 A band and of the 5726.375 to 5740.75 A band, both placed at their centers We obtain 0.01 mag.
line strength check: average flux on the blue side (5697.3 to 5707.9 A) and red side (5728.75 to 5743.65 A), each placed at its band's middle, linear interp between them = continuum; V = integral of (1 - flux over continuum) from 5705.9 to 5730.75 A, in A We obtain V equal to 1.0 A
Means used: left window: 6.71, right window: 7.54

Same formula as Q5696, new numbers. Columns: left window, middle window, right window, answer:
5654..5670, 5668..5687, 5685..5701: 0.00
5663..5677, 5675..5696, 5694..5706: -0.03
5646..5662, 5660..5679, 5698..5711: -0.02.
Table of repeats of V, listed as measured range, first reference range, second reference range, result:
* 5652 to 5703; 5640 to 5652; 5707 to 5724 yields 0.59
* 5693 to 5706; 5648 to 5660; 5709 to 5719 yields -0.31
